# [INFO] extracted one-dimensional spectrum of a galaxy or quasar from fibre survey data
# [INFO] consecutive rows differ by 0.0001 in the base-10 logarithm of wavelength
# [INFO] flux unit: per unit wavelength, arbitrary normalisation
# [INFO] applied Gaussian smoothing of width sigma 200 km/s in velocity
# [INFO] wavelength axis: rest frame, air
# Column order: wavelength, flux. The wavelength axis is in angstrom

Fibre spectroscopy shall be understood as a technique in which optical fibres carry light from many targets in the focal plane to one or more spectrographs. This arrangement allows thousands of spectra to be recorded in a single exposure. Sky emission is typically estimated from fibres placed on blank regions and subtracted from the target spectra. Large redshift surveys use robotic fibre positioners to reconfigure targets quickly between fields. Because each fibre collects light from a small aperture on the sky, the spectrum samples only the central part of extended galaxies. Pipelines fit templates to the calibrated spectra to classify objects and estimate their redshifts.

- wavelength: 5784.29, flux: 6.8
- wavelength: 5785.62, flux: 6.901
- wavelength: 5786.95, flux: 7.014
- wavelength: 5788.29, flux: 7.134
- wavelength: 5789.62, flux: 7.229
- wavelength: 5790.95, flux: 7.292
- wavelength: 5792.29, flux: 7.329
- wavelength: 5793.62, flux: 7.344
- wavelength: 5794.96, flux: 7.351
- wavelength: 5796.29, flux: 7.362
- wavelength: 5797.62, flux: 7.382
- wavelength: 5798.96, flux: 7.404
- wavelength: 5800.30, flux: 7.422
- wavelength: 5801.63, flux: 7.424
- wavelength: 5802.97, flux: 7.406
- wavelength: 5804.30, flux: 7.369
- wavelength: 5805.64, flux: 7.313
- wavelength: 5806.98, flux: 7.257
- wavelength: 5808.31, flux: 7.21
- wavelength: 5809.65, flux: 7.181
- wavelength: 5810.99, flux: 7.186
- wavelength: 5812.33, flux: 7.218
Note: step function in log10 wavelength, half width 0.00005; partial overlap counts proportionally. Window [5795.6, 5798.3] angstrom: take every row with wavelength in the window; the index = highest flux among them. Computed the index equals 7.382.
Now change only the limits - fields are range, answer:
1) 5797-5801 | 7.422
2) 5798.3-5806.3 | 7.424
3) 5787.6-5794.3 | 7.344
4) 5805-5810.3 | 7.313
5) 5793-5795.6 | 7.351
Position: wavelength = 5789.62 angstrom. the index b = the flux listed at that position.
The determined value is 7.229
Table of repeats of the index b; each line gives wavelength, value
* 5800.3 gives 7.422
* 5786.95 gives 7.014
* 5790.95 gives 7.292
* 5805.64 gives 7.313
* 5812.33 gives 7.218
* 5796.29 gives 7.362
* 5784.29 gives 6.8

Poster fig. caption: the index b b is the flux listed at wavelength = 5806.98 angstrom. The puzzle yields 7.257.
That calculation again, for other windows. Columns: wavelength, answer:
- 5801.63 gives 7.424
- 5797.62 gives 7.382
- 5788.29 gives 7.134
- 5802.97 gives 7.406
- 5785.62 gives 6.901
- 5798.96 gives 7.404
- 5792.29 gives 7.329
